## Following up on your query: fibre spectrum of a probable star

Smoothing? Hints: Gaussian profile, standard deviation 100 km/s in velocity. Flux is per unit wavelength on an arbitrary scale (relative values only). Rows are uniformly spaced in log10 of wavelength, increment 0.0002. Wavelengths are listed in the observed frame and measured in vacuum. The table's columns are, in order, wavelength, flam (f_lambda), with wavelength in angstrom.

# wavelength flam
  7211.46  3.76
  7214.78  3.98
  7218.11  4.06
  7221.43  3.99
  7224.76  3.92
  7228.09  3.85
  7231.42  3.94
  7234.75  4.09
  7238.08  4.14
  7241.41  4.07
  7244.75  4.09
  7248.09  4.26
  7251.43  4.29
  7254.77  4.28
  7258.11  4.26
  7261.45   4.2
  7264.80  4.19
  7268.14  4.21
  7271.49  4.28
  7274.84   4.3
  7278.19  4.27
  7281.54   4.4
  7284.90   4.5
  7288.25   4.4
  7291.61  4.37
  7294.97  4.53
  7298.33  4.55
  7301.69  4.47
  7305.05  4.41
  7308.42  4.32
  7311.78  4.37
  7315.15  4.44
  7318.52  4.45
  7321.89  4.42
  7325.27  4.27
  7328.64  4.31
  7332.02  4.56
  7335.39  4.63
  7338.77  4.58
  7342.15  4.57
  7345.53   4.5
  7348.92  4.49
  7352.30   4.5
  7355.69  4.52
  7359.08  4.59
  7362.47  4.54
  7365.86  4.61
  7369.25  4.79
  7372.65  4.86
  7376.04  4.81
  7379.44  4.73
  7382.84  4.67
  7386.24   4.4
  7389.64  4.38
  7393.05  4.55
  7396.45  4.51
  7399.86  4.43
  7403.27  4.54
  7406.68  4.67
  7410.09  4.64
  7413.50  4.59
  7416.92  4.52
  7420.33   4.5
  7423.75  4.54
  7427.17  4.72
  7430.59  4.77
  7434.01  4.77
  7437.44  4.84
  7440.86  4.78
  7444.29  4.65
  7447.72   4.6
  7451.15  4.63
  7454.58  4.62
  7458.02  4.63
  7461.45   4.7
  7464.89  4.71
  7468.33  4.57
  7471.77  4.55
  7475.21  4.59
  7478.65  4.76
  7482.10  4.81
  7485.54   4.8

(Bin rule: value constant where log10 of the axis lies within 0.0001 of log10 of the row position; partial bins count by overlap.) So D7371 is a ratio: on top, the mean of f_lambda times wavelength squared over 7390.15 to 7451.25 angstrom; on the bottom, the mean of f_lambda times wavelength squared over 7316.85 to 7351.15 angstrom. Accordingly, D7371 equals 1.06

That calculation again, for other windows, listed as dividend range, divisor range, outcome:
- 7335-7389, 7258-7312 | 1.08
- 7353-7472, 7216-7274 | 1.17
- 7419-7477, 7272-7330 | 1.10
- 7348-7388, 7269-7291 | 1.09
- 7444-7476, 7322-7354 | 1.07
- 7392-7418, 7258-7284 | 1.11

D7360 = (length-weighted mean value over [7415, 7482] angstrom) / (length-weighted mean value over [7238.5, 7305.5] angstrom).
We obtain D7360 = 1.08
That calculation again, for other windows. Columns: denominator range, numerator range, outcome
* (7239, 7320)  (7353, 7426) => 1.06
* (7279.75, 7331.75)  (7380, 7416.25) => 1.03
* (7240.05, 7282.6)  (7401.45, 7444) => 1.10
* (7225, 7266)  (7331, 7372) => 1.11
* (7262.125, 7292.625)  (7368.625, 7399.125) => 1.07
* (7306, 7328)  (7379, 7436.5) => 1.05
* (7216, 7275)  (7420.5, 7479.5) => 1.13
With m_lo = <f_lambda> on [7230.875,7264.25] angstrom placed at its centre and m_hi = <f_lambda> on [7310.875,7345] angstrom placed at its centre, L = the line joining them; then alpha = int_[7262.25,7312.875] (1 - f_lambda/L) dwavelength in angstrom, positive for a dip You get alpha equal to -0.6 angstrom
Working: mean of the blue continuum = 4.17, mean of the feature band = 4.37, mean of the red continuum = 4.46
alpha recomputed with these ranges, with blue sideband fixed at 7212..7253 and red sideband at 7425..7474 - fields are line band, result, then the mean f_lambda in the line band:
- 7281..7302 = -1.21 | 4.46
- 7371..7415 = -0.82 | 4.6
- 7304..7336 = -0.81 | 4.41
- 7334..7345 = -0.56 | 4.58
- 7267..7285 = -0.61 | 4.31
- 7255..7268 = -0.29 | 4.22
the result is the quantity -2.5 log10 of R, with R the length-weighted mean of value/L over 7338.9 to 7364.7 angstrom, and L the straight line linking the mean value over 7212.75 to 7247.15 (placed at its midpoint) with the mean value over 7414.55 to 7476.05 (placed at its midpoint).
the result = -0.04 mag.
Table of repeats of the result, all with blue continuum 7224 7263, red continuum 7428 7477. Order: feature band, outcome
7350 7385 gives -0.05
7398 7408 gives 0.00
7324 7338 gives -0.03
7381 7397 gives 0.00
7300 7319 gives -0.03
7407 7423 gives 0.00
